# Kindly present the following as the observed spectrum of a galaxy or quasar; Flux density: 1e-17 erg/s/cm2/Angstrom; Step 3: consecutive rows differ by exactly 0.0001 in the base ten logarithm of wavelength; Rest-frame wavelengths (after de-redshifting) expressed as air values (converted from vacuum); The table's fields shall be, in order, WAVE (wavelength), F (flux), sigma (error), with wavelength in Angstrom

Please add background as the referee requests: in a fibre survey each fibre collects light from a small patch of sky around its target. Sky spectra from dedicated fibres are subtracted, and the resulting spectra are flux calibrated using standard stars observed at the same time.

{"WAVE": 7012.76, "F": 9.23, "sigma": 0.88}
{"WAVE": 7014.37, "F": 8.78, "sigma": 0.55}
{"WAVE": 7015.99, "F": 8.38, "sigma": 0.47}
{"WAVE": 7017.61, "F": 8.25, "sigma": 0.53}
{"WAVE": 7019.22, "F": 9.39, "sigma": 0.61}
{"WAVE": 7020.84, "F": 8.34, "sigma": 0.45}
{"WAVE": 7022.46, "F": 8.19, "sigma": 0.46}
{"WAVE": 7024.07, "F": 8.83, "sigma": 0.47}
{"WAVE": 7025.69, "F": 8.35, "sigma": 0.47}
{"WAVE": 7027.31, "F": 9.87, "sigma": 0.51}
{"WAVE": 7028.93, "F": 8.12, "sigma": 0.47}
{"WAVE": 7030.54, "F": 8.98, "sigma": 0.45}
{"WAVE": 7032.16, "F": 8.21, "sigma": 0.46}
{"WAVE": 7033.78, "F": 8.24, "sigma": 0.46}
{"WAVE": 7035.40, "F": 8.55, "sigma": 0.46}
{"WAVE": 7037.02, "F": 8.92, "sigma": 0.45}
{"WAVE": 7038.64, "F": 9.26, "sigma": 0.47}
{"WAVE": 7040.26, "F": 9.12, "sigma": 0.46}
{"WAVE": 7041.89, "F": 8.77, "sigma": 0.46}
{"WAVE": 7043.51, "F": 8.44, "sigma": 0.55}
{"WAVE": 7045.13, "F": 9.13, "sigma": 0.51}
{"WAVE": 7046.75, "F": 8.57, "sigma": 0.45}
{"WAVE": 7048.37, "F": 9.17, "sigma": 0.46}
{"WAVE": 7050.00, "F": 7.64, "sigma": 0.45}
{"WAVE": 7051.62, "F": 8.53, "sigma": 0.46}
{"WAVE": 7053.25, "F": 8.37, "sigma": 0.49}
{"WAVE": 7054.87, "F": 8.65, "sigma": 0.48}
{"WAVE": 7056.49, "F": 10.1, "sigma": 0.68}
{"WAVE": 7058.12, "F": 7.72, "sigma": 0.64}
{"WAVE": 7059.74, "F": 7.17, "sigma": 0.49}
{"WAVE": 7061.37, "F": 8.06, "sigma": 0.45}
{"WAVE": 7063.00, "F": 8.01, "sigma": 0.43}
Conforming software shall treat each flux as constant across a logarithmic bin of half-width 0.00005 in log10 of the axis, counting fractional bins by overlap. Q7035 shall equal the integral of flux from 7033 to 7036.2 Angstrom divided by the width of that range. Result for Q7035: 8.4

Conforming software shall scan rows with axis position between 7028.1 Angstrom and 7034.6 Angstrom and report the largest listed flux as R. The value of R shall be 8.98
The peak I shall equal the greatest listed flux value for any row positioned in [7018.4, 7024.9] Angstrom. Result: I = 9.39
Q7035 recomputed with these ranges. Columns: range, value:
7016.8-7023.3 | 8.55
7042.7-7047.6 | 8.73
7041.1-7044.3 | 8.61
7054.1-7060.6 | 8.41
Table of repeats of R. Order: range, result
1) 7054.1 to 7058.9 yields 10.1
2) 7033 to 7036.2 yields 8.55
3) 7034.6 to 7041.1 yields 9.26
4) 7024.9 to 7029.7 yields 9.87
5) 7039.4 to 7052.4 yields 9.17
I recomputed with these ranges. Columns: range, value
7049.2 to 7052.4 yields 8.53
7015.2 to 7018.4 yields 8.38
